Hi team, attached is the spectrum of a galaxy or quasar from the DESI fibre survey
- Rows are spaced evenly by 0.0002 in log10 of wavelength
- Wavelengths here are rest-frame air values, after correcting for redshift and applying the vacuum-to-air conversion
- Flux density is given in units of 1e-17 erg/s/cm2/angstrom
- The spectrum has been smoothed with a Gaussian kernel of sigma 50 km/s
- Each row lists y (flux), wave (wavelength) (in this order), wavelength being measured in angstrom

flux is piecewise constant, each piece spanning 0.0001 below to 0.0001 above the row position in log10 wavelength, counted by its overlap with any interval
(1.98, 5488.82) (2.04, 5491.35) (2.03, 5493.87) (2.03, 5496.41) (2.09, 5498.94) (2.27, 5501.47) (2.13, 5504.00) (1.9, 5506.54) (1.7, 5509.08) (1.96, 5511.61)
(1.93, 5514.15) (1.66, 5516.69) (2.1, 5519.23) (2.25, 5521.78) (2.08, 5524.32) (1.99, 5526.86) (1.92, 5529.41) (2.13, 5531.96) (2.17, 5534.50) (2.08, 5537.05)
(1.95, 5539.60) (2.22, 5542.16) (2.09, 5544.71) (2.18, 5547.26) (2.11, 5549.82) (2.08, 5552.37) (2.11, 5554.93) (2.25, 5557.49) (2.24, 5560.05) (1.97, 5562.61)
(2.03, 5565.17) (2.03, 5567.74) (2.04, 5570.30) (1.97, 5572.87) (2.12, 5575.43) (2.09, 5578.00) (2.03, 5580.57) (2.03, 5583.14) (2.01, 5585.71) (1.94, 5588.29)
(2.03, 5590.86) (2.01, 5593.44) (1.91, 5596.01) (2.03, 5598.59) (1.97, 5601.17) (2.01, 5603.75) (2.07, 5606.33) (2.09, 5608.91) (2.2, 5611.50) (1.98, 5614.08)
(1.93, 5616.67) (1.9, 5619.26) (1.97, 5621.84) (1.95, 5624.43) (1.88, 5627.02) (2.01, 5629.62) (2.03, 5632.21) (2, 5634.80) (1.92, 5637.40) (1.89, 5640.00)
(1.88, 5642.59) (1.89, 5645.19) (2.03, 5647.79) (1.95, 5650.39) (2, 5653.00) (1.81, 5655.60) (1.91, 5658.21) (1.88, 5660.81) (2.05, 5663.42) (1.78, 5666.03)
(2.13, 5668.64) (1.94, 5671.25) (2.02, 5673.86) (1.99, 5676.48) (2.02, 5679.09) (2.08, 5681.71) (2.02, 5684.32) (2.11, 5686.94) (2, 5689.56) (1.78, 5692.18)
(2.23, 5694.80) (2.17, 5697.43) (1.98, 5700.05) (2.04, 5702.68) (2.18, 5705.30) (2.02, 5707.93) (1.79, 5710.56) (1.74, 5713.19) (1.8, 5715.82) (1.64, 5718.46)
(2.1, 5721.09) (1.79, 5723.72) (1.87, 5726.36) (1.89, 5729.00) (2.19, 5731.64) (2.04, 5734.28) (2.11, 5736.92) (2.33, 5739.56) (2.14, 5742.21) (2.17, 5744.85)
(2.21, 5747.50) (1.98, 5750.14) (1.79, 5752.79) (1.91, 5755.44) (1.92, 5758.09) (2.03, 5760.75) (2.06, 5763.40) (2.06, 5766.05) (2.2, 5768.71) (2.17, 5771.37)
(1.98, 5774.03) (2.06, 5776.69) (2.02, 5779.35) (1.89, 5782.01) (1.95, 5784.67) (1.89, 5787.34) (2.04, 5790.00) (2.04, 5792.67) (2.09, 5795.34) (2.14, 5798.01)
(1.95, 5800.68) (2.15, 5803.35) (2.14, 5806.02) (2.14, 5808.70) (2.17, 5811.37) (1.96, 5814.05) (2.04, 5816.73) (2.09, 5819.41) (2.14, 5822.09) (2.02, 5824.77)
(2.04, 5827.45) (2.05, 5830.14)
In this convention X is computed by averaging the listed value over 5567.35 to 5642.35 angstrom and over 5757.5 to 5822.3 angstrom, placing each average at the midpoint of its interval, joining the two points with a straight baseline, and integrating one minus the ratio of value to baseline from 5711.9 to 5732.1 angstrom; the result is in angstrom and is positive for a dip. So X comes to 1.7 angstrom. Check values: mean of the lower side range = 2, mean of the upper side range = 2.05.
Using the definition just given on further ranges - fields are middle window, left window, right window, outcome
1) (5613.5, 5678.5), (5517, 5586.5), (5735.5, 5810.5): 3.8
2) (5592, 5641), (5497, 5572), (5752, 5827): 1.5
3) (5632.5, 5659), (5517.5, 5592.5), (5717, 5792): 1.5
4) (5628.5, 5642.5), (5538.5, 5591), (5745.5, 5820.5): 0.7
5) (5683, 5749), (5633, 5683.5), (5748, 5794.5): -1.1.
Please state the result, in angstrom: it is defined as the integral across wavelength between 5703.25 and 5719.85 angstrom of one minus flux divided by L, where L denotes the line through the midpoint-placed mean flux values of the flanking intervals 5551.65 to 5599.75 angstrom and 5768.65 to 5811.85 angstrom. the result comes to 1.5 angstrom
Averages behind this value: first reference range 2.05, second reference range 2.05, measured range 1.87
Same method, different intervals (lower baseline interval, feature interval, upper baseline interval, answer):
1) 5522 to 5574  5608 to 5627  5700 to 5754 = 0.5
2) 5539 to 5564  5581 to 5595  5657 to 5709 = 0.6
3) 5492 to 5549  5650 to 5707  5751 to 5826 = 0.9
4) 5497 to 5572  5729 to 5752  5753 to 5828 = -0.9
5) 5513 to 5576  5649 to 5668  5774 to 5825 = 1.3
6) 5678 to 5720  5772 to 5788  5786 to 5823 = 0.5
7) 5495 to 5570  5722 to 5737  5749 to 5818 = 0.5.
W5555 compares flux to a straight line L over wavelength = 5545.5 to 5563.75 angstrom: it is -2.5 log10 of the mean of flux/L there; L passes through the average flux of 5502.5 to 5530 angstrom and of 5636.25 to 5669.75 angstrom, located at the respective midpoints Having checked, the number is -0.09 mag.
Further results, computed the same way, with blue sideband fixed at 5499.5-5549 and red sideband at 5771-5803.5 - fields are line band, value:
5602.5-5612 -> -0.03 mag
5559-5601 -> 0.00 mag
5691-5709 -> -0.02 mag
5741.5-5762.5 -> 0.00 mag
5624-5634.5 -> 0.03 mag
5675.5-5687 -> -0.01 mag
